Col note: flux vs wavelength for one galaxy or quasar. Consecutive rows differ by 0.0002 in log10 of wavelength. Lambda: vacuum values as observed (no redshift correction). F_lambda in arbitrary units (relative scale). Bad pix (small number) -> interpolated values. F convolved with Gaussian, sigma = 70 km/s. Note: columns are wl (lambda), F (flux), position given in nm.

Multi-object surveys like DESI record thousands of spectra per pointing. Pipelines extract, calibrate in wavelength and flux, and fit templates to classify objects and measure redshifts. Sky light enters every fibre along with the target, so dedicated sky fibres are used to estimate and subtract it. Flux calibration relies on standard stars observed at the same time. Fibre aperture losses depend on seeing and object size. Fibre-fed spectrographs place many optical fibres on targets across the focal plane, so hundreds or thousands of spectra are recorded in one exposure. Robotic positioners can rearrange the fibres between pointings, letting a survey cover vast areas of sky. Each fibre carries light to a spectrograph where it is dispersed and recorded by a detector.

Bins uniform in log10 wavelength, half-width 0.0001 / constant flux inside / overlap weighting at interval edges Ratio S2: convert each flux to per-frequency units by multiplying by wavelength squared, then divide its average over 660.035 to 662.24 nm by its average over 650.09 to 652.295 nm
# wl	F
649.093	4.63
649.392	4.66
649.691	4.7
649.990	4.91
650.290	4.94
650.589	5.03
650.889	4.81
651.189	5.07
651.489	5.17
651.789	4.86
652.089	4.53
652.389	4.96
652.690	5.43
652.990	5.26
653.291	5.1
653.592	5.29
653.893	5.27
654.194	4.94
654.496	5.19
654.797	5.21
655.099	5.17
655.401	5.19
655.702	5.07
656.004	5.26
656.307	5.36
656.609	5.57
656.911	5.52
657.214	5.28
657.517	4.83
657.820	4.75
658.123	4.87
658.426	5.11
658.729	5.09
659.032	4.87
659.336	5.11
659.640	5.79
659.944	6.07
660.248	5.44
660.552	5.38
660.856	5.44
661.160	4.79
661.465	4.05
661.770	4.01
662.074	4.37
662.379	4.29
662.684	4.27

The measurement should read 1.01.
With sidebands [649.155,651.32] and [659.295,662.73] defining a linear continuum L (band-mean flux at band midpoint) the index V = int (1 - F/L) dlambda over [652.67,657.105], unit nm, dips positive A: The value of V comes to -0.32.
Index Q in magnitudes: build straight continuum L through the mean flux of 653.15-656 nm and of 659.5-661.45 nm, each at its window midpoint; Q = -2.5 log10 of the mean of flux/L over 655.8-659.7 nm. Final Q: 0.023 mag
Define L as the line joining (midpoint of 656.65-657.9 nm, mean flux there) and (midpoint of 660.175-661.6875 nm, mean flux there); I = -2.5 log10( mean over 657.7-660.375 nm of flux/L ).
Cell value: -0.039 mag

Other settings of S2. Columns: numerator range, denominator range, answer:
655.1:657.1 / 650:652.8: 1.09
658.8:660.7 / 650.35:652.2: 1.13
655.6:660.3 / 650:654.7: 1.06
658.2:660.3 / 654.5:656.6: 1.03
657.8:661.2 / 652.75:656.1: 1.03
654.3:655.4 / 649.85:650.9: 1.06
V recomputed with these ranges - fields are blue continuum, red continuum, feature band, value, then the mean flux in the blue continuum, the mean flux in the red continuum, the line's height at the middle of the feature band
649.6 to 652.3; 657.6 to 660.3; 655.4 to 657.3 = -0.08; 4.9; 5.22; 5.11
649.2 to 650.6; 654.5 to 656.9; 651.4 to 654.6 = -0.01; 4.82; 5.27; 5.06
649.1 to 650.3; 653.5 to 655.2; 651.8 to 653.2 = 0.00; 4.77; 5.17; 5.01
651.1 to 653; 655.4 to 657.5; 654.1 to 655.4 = 0.01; 5.02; 5.3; 5.19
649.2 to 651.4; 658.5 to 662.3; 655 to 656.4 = -0.07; 4.88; 5.02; 4.95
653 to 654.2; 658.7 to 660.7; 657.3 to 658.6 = 0.11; 5.19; 5.41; 5.35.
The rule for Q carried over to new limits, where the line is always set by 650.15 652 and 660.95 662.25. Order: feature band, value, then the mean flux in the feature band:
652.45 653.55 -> -0.08 mag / 5.24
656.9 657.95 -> -0.10 mag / 5.04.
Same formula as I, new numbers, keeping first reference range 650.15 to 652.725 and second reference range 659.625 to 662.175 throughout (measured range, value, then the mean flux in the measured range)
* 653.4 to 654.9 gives -0.04 mag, 5.18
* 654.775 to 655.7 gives -0.04 mag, 5.17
